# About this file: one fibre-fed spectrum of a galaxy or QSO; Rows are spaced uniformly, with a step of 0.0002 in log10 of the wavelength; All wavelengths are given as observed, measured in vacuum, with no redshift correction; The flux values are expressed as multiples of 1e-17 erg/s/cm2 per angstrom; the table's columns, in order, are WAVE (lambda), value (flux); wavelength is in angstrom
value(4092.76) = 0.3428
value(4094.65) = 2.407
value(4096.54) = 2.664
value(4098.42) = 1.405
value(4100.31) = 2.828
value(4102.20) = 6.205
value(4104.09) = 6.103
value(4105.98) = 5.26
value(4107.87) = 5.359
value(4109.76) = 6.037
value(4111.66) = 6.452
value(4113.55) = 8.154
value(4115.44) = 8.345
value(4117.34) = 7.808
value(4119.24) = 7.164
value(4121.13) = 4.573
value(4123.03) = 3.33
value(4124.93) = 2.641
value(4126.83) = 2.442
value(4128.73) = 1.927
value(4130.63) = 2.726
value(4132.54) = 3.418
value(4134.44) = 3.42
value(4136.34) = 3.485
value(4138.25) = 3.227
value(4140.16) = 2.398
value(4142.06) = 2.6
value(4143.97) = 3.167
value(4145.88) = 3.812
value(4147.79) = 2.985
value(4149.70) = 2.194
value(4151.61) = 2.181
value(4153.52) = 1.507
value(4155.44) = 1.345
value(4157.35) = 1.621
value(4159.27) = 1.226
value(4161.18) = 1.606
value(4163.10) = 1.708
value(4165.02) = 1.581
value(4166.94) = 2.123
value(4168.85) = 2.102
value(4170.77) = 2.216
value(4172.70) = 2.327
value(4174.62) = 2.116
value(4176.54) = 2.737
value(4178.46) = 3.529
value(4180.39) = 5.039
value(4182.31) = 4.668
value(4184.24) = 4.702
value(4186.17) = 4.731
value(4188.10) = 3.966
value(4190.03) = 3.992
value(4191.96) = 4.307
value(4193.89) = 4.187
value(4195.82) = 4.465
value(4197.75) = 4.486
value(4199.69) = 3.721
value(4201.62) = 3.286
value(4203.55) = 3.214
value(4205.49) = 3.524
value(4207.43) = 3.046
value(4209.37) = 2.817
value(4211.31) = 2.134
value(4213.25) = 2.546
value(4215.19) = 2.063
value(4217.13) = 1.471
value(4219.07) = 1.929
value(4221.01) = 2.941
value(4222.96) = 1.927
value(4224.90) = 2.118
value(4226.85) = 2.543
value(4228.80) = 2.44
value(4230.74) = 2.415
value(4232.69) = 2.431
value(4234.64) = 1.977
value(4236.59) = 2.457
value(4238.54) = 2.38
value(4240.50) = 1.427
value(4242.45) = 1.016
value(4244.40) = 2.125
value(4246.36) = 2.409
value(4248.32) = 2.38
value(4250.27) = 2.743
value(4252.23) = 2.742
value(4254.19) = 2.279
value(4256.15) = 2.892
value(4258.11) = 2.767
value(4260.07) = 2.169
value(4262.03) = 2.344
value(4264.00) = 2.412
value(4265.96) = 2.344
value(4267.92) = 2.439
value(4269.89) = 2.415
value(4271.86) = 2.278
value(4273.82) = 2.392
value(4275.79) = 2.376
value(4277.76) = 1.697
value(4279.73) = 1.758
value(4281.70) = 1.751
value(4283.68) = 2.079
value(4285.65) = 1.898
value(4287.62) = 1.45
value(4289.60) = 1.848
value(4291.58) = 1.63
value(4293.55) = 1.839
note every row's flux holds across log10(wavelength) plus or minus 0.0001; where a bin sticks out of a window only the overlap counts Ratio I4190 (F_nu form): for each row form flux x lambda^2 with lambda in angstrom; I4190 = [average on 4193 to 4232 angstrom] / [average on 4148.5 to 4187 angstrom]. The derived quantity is 1.1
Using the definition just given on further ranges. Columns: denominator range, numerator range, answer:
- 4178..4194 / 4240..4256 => 0.52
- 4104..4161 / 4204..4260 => 0.65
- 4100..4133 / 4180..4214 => 0.78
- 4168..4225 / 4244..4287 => 0.74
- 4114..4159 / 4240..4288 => 0.69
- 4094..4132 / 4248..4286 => 0.53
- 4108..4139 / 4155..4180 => 0.46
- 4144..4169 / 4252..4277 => 1.26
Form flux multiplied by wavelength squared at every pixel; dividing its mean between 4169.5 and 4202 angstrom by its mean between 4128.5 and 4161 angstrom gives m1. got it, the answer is 1.5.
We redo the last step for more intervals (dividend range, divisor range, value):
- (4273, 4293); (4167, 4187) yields 0.59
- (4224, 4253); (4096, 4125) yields 0.44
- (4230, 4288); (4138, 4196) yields 0.80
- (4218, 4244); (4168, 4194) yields 0.61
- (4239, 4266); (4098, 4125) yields 0.44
